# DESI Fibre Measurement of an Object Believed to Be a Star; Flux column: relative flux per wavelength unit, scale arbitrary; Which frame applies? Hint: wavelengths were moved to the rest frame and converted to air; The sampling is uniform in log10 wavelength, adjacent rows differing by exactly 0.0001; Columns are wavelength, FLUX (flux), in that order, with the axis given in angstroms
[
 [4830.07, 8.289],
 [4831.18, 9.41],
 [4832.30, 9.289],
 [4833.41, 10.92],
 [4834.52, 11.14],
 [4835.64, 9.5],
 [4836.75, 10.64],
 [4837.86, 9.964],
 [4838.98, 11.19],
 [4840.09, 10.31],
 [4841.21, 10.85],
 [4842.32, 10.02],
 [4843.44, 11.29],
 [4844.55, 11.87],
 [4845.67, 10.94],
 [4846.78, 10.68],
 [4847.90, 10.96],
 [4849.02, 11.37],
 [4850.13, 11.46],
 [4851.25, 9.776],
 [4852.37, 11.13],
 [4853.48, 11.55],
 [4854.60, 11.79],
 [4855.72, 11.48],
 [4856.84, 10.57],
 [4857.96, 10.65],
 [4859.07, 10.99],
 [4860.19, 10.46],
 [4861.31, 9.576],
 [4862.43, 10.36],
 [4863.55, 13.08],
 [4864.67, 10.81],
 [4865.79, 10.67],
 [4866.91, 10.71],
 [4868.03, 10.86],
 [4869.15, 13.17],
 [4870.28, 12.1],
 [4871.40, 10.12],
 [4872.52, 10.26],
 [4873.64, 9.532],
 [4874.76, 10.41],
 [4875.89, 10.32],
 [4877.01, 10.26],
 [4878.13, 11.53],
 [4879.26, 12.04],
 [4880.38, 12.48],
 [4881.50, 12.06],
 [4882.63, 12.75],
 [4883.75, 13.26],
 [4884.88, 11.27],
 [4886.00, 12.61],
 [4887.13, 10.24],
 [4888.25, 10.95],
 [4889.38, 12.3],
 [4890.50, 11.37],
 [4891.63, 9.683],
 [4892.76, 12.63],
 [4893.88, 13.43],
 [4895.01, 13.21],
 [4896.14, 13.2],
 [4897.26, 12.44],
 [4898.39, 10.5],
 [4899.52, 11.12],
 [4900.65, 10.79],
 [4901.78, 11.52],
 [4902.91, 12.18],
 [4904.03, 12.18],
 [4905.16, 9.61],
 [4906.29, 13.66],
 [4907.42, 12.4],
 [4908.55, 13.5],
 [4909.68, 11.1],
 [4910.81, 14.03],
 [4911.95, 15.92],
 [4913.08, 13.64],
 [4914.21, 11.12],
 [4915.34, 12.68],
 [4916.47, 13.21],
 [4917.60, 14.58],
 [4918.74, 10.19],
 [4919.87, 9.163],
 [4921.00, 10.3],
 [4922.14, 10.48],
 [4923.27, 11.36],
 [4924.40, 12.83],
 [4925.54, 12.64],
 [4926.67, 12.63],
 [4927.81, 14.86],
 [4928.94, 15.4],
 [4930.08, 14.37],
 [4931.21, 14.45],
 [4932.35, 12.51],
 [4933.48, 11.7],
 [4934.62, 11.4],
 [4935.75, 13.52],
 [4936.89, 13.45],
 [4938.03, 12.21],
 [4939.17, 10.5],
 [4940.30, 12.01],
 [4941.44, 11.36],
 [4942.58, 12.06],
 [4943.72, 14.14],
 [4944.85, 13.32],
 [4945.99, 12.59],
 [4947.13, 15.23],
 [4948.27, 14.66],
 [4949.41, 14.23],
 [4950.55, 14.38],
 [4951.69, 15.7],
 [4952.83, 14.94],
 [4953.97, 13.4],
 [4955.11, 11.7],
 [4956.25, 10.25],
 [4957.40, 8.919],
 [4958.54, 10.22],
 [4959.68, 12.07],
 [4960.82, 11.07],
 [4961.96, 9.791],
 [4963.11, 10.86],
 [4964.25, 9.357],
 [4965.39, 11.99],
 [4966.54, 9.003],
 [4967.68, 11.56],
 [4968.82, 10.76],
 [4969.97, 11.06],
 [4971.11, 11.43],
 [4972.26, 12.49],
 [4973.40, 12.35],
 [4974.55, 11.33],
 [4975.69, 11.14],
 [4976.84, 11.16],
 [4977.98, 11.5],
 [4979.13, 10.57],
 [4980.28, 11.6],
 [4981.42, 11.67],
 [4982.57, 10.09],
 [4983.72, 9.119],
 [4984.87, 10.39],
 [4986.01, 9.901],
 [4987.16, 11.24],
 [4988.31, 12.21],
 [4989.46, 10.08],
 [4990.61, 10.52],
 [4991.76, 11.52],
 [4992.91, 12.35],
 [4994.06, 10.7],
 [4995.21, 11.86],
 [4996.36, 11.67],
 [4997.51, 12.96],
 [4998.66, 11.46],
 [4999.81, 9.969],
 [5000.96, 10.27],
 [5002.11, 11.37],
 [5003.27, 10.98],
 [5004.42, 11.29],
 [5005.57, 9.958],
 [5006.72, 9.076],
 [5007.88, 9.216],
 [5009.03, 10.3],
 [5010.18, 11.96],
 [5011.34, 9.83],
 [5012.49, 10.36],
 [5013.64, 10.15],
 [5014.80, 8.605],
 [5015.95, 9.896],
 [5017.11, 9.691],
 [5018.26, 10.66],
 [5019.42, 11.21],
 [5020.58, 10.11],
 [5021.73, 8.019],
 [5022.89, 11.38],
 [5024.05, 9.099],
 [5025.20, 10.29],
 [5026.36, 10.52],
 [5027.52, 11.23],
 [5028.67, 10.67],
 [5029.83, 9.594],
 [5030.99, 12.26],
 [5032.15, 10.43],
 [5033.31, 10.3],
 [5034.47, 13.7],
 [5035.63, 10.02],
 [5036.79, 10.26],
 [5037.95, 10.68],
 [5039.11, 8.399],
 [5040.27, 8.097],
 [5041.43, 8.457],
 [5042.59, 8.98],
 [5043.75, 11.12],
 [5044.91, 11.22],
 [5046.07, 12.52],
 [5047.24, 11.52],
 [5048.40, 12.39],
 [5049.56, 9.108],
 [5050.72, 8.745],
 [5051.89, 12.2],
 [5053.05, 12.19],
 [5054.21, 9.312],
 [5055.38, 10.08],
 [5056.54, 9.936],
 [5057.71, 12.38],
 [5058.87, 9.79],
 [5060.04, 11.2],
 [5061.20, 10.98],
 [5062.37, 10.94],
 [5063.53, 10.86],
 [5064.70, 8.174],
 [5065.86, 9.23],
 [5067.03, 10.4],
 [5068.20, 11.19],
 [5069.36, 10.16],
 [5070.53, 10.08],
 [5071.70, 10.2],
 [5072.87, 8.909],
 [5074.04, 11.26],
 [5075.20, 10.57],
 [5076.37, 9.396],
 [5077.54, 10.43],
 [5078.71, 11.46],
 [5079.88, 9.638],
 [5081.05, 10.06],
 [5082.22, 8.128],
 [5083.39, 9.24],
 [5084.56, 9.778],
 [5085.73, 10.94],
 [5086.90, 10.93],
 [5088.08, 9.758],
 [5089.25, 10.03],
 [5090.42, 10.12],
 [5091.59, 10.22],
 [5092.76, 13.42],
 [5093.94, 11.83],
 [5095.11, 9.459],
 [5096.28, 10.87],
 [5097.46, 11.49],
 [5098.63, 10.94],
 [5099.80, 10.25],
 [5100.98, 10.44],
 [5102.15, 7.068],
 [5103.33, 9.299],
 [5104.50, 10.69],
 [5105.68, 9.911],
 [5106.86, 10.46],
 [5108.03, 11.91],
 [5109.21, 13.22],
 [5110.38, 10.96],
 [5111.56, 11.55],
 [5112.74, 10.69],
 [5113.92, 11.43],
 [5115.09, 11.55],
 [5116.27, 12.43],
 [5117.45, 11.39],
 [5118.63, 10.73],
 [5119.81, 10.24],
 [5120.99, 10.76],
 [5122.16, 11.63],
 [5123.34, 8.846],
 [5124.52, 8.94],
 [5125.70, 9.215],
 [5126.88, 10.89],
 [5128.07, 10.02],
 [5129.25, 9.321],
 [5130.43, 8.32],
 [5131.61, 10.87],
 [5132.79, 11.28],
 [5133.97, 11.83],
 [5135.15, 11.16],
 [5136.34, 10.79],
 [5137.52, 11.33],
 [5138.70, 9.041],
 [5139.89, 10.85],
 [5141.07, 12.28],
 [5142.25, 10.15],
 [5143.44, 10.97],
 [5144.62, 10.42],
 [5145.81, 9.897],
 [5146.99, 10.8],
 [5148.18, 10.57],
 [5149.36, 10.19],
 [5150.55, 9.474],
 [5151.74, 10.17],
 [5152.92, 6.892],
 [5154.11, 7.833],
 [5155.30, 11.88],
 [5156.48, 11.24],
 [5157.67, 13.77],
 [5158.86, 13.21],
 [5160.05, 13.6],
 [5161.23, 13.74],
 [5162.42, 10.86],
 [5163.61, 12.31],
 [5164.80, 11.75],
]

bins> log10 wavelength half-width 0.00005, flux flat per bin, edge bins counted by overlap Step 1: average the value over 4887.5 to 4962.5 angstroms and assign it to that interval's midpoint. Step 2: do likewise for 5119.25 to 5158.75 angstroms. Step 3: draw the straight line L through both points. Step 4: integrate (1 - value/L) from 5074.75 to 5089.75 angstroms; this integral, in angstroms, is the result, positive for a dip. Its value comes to 1.24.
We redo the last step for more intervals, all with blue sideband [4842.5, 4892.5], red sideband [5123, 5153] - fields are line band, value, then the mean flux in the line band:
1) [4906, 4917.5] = -2.2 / 13.2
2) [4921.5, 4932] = -2.1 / 13.2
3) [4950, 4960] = -1.4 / 12.4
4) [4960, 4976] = -0.3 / 11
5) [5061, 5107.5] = 0.9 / 10.2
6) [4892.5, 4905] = -1.1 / 12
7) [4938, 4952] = -3.0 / 13.3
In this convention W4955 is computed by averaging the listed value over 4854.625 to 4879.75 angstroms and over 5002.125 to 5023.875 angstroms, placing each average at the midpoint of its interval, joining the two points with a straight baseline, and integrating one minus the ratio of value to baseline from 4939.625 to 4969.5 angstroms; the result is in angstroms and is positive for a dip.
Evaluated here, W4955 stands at -4.7 angstroms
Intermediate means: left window 10.9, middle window 12.1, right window 10.2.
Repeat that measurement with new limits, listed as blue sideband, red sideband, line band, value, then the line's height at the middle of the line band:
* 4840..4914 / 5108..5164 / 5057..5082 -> 1.6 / 11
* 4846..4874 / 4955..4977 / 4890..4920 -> -3.5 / 10.9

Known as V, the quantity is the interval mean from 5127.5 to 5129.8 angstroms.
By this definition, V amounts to 9.68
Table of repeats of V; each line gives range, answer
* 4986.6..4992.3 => 11.1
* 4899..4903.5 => 11.4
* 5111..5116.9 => 11.5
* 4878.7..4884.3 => 12.5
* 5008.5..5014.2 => 10.5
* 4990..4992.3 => 11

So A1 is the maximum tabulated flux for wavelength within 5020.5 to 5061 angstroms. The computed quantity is 13.7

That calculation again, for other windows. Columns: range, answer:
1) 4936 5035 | 15.7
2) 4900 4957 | 15.92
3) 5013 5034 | 12.26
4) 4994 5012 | 12.96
